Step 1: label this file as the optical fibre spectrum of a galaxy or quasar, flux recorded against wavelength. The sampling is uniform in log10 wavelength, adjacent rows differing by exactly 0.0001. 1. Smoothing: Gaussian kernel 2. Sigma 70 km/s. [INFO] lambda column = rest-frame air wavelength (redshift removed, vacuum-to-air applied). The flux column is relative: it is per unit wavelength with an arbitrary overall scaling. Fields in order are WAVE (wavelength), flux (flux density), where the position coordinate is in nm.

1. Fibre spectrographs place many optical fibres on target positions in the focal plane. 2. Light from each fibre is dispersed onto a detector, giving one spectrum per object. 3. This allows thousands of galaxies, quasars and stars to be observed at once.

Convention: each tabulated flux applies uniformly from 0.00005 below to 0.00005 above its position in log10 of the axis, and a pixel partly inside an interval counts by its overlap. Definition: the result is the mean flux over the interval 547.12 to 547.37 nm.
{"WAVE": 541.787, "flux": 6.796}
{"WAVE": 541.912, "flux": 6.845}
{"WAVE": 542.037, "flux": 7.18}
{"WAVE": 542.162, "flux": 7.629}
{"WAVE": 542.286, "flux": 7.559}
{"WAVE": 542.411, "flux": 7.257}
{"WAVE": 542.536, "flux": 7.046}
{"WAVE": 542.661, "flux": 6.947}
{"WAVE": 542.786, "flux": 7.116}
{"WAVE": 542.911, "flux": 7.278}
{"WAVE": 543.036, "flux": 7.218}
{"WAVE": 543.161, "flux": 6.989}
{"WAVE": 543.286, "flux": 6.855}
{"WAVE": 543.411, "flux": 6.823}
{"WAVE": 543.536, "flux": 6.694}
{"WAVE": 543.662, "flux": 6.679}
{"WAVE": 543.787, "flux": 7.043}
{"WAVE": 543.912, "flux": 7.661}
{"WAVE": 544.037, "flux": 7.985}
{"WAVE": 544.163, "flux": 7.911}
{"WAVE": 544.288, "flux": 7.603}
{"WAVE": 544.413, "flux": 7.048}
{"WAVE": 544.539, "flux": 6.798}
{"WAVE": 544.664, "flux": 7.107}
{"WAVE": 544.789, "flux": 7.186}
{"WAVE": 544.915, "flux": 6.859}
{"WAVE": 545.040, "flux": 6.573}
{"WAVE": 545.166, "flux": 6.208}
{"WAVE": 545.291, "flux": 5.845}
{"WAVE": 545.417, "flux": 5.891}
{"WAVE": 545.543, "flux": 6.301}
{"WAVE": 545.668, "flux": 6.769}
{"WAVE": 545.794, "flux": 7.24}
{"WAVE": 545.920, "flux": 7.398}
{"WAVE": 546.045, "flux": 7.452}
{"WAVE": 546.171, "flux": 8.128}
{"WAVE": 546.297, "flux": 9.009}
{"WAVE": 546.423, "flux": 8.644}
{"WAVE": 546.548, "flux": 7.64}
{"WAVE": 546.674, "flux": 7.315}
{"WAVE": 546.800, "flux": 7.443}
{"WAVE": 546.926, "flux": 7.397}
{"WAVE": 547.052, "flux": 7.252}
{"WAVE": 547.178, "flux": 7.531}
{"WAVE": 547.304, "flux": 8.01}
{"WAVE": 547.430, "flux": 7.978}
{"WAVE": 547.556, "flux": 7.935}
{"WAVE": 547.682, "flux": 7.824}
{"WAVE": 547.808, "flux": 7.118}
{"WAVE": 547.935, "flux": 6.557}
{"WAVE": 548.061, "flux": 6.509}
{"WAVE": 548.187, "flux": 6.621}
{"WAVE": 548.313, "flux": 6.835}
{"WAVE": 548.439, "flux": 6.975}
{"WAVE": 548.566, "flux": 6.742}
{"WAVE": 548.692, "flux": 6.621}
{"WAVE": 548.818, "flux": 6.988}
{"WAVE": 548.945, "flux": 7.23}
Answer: 7.78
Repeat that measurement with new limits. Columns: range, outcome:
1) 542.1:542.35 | 7.61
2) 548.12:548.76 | 6.77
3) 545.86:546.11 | 7.44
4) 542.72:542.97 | 7.19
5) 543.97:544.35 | 7.83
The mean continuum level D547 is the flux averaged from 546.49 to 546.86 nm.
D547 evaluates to 7.46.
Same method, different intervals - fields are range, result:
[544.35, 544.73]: 7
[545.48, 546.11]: 7.04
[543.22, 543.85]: 6.82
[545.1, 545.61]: 6.07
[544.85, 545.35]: 6.38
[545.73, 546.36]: 7.84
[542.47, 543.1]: 7.12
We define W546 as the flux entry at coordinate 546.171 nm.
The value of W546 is 8.128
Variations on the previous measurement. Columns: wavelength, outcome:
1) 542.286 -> 7.559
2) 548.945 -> 7.23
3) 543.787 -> 7.043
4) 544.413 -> 7.048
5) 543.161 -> 6.989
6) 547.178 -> 7.531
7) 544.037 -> 7.985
